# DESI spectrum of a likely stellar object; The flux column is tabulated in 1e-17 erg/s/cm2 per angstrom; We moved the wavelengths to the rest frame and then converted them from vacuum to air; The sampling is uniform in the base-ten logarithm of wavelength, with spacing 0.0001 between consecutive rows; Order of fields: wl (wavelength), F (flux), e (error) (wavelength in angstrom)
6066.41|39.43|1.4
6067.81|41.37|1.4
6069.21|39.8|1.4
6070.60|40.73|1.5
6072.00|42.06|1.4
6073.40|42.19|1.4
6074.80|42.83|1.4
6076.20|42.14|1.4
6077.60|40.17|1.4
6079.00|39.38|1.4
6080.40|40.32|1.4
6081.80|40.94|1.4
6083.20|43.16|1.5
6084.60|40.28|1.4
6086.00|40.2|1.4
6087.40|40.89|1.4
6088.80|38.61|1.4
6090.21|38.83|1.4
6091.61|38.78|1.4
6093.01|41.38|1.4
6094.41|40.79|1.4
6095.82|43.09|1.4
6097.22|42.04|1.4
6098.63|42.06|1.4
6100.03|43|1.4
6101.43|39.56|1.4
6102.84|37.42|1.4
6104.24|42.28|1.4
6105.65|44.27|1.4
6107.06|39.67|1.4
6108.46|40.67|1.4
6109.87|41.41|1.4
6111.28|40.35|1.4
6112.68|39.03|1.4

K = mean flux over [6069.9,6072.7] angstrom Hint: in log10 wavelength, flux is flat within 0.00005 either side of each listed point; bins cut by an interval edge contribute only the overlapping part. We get 41.5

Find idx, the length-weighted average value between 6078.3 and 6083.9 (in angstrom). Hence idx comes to 41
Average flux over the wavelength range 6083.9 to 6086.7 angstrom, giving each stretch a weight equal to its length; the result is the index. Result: 40.3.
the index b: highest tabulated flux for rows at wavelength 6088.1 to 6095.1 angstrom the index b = 41.38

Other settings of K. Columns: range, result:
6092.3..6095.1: 41.2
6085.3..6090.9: 39.6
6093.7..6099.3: 42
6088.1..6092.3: 38.7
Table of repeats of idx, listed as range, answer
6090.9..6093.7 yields 40.1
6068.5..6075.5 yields 41.5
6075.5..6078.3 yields 41.1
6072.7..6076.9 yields 42.3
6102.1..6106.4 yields 41.2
